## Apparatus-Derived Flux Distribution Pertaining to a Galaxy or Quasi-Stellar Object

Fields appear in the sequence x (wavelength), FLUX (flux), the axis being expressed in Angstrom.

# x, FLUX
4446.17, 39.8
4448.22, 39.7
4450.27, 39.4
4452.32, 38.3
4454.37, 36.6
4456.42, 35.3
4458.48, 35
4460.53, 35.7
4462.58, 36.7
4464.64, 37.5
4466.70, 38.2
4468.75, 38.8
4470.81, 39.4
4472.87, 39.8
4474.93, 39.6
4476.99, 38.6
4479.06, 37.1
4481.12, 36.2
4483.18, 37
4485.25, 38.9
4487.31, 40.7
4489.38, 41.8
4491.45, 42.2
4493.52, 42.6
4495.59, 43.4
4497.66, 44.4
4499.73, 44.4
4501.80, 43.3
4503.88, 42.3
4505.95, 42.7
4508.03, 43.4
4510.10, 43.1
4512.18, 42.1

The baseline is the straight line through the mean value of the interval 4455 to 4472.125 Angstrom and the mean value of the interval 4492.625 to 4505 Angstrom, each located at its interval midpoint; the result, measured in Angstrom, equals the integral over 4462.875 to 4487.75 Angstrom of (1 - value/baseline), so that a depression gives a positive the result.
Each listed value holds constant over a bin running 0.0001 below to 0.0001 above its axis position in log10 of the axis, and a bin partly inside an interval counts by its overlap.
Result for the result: 0.50 Angstrom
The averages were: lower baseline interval 37.1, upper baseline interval 43.4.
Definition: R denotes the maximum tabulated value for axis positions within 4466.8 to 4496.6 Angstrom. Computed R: 43.4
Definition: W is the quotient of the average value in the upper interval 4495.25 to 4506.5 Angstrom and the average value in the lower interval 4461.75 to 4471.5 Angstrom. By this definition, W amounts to 1.1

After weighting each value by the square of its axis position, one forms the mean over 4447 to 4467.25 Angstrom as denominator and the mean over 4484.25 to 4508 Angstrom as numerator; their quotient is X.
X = 1.16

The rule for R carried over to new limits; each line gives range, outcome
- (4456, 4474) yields 39.8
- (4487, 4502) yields 44.4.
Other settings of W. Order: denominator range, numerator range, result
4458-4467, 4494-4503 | 1.20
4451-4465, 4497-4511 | 1.19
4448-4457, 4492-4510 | 1.14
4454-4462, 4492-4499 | 1.22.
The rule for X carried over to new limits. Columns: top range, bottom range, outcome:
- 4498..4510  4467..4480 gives 1.13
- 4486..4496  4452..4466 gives 1.17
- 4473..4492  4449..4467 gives 1.07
